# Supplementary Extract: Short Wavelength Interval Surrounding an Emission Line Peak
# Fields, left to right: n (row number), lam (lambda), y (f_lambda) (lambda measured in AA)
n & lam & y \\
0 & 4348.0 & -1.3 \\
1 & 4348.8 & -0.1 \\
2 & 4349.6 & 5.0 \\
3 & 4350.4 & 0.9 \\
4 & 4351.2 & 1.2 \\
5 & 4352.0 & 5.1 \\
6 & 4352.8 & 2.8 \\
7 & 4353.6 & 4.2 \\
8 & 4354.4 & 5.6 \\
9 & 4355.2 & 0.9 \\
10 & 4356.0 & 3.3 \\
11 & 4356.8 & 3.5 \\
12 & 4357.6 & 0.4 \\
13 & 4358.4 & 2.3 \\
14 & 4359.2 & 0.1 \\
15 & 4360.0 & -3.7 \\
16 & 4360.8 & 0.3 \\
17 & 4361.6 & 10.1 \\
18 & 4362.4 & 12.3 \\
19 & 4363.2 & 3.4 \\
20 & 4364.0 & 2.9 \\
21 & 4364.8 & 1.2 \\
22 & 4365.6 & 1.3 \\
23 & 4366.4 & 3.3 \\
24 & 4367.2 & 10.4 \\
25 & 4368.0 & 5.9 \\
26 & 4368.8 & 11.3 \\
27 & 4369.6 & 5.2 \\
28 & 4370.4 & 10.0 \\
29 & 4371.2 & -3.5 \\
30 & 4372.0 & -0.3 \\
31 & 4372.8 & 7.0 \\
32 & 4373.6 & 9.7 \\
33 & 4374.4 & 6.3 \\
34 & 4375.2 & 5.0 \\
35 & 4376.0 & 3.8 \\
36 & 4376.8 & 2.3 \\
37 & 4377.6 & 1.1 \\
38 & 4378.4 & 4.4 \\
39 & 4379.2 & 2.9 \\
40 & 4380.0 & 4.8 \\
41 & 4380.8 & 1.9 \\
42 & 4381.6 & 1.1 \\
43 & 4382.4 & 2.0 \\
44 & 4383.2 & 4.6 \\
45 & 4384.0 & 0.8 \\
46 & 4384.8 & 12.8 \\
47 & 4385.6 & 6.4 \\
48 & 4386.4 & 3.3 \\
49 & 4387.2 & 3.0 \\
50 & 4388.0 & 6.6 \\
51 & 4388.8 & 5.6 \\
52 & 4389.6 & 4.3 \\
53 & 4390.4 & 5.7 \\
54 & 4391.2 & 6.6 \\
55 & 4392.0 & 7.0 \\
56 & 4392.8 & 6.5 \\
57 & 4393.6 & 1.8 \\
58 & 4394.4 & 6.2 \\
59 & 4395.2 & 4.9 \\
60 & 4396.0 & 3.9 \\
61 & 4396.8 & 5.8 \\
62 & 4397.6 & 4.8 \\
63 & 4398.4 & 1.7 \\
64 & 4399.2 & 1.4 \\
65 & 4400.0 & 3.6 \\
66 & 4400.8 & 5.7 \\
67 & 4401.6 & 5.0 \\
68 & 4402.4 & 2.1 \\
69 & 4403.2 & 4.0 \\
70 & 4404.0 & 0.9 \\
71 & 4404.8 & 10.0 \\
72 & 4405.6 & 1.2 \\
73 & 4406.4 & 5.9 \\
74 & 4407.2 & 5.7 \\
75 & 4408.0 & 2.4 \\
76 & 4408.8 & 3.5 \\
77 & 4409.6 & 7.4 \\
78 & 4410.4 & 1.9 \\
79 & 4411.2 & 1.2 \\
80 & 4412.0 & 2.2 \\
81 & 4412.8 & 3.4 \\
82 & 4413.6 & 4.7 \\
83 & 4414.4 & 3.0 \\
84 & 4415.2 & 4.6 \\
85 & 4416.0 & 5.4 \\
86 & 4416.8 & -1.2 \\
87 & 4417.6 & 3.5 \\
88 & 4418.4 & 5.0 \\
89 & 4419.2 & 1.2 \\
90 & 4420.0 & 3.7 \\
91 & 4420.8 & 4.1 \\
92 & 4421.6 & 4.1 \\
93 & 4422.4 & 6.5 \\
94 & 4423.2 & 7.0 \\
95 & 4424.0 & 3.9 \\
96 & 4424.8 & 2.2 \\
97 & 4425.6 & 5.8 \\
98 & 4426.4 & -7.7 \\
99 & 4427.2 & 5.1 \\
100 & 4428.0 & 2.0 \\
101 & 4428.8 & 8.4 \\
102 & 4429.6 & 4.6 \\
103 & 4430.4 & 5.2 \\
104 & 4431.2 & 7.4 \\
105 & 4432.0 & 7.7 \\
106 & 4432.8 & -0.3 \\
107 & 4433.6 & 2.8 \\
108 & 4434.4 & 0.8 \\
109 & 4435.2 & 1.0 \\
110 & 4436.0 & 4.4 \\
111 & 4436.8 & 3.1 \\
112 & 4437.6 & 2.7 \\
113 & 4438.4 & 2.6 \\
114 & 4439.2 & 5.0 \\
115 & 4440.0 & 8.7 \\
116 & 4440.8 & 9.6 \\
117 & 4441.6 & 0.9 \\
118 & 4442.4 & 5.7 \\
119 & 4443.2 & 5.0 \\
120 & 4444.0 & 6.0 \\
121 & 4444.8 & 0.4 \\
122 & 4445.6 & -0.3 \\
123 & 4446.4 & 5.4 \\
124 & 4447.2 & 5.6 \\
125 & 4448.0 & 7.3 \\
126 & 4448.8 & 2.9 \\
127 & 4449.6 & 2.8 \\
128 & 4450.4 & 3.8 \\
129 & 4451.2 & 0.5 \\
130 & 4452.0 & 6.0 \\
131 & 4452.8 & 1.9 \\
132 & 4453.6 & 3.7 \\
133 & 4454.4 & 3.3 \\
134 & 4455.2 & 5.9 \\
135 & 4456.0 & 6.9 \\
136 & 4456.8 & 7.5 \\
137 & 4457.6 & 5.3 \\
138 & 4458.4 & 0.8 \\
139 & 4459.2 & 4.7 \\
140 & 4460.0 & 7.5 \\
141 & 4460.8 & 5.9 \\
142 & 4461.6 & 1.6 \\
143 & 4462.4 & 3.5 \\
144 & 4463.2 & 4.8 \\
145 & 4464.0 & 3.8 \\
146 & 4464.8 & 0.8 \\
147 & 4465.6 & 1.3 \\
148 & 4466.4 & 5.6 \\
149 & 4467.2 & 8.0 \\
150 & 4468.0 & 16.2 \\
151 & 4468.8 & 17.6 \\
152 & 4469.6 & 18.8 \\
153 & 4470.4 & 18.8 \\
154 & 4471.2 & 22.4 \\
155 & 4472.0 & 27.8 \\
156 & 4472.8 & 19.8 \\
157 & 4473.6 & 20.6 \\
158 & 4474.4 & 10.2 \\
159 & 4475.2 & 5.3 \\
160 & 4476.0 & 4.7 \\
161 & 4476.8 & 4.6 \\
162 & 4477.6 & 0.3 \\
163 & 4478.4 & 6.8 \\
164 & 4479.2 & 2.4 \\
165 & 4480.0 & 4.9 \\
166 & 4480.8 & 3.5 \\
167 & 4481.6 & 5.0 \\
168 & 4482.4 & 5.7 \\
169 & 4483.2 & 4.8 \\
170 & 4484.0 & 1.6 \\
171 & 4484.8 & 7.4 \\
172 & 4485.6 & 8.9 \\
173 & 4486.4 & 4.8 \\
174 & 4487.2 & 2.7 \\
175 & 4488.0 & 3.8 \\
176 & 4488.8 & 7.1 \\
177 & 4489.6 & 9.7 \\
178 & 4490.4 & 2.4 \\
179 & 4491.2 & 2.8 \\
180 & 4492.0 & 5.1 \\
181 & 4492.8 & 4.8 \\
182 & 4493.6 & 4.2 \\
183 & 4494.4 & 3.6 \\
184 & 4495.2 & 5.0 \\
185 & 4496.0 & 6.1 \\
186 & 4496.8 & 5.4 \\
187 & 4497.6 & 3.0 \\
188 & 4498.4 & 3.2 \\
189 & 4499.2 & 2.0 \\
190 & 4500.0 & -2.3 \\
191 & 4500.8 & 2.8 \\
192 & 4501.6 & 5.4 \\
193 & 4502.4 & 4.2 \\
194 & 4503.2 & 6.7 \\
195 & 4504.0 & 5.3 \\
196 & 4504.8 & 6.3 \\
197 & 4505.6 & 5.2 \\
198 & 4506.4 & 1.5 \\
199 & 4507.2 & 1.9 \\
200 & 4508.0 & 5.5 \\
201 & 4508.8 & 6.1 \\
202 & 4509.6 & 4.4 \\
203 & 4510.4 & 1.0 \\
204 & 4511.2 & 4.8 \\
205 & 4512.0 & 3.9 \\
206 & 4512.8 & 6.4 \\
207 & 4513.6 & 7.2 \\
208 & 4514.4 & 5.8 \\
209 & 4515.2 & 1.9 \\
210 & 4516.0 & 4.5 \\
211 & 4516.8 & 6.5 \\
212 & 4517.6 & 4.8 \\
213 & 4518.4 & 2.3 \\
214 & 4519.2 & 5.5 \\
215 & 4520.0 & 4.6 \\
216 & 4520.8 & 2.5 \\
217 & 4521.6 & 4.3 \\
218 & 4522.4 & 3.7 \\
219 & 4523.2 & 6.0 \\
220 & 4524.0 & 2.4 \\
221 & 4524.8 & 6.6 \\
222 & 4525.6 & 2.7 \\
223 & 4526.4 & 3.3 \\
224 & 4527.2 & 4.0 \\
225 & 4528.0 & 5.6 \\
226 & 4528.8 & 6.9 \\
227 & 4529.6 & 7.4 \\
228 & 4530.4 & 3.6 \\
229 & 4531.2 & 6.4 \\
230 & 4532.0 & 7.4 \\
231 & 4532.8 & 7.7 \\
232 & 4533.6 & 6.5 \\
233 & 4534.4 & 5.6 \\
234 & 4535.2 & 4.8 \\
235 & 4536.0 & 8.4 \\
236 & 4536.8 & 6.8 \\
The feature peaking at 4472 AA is [O II] 3727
